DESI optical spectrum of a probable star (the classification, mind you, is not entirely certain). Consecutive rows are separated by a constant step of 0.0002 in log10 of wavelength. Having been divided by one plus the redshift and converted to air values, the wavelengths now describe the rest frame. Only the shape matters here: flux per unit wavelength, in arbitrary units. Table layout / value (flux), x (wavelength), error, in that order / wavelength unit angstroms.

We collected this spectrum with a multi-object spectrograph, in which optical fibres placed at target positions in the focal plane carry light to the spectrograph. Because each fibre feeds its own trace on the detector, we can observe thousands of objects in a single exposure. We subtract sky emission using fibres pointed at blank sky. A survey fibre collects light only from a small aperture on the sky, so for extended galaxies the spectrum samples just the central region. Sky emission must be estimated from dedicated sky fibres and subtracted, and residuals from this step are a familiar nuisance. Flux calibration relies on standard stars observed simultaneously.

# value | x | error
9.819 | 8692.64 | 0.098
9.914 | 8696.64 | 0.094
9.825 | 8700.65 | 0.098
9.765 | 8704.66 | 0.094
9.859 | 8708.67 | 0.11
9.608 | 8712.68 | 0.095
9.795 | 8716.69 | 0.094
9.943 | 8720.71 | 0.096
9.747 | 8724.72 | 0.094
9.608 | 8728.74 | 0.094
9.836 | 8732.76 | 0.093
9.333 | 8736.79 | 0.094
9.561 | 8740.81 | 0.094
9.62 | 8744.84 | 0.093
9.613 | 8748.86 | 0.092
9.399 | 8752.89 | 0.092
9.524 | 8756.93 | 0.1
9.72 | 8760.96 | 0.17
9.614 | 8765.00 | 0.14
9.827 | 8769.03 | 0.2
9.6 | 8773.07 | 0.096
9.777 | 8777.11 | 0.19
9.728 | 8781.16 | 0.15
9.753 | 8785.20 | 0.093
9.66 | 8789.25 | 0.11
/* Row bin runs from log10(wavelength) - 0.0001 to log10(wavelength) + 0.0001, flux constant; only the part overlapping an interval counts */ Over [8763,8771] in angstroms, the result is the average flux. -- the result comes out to 9.73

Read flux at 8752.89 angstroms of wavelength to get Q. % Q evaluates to 9.399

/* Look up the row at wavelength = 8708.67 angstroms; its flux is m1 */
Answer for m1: 9.859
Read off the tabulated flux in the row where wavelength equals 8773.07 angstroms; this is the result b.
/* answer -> 9.6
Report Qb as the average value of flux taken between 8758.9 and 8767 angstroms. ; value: 9.67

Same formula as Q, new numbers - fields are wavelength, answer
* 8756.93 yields 9.524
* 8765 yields 9.614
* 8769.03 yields 9.827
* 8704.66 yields 9.765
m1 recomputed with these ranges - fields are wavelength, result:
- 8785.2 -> 9.753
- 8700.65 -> 9.825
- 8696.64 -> 9.914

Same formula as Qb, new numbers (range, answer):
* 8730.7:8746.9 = 9.59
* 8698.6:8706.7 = 9.79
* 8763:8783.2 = 9.71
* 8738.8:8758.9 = 9.54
